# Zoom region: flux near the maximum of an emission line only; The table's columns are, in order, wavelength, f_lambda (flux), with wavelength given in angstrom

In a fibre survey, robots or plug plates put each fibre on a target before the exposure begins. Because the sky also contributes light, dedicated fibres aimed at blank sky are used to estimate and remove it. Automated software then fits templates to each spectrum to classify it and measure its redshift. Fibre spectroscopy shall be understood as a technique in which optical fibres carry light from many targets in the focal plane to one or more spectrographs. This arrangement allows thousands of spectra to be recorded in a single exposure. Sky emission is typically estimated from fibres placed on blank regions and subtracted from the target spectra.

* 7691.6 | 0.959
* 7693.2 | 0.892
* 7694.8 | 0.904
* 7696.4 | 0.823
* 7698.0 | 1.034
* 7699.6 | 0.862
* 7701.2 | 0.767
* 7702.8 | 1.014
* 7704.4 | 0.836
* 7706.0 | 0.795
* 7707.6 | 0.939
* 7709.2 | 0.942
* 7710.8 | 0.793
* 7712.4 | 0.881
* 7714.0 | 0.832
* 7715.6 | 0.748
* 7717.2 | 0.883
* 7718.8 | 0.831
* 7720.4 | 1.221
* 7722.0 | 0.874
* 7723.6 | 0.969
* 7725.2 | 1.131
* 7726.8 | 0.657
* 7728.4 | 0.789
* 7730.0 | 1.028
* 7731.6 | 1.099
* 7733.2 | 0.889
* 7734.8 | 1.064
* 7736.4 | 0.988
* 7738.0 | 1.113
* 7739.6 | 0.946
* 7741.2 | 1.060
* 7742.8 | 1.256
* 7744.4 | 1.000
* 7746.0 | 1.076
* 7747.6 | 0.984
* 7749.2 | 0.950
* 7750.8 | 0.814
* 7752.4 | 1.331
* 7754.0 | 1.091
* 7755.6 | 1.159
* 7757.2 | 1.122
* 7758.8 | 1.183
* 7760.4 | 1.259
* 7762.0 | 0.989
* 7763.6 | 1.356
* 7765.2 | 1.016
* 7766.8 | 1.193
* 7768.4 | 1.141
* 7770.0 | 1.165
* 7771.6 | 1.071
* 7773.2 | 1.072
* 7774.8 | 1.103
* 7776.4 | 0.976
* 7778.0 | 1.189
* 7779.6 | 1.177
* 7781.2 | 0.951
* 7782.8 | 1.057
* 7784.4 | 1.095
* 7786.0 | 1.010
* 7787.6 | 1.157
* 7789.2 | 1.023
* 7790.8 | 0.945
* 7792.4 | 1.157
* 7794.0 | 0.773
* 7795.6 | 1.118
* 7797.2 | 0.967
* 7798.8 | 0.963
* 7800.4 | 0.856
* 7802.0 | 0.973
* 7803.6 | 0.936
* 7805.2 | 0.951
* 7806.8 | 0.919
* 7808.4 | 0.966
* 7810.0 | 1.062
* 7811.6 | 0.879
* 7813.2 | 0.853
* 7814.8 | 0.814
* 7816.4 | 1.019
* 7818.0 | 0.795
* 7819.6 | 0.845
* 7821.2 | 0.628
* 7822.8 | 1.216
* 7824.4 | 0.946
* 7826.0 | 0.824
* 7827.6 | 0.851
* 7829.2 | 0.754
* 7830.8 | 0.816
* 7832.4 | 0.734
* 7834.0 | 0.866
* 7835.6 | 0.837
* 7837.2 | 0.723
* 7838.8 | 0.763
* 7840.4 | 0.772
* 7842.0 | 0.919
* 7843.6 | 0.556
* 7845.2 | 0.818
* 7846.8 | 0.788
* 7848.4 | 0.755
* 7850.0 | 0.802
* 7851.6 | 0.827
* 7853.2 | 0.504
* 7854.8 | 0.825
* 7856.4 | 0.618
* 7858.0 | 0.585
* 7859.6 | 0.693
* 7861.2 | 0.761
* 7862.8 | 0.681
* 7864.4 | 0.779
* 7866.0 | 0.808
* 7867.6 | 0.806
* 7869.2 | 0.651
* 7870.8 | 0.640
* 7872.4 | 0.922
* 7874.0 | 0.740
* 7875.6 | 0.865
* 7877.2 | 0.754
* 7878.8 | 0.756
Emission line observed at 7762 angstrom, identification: C III] 1909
